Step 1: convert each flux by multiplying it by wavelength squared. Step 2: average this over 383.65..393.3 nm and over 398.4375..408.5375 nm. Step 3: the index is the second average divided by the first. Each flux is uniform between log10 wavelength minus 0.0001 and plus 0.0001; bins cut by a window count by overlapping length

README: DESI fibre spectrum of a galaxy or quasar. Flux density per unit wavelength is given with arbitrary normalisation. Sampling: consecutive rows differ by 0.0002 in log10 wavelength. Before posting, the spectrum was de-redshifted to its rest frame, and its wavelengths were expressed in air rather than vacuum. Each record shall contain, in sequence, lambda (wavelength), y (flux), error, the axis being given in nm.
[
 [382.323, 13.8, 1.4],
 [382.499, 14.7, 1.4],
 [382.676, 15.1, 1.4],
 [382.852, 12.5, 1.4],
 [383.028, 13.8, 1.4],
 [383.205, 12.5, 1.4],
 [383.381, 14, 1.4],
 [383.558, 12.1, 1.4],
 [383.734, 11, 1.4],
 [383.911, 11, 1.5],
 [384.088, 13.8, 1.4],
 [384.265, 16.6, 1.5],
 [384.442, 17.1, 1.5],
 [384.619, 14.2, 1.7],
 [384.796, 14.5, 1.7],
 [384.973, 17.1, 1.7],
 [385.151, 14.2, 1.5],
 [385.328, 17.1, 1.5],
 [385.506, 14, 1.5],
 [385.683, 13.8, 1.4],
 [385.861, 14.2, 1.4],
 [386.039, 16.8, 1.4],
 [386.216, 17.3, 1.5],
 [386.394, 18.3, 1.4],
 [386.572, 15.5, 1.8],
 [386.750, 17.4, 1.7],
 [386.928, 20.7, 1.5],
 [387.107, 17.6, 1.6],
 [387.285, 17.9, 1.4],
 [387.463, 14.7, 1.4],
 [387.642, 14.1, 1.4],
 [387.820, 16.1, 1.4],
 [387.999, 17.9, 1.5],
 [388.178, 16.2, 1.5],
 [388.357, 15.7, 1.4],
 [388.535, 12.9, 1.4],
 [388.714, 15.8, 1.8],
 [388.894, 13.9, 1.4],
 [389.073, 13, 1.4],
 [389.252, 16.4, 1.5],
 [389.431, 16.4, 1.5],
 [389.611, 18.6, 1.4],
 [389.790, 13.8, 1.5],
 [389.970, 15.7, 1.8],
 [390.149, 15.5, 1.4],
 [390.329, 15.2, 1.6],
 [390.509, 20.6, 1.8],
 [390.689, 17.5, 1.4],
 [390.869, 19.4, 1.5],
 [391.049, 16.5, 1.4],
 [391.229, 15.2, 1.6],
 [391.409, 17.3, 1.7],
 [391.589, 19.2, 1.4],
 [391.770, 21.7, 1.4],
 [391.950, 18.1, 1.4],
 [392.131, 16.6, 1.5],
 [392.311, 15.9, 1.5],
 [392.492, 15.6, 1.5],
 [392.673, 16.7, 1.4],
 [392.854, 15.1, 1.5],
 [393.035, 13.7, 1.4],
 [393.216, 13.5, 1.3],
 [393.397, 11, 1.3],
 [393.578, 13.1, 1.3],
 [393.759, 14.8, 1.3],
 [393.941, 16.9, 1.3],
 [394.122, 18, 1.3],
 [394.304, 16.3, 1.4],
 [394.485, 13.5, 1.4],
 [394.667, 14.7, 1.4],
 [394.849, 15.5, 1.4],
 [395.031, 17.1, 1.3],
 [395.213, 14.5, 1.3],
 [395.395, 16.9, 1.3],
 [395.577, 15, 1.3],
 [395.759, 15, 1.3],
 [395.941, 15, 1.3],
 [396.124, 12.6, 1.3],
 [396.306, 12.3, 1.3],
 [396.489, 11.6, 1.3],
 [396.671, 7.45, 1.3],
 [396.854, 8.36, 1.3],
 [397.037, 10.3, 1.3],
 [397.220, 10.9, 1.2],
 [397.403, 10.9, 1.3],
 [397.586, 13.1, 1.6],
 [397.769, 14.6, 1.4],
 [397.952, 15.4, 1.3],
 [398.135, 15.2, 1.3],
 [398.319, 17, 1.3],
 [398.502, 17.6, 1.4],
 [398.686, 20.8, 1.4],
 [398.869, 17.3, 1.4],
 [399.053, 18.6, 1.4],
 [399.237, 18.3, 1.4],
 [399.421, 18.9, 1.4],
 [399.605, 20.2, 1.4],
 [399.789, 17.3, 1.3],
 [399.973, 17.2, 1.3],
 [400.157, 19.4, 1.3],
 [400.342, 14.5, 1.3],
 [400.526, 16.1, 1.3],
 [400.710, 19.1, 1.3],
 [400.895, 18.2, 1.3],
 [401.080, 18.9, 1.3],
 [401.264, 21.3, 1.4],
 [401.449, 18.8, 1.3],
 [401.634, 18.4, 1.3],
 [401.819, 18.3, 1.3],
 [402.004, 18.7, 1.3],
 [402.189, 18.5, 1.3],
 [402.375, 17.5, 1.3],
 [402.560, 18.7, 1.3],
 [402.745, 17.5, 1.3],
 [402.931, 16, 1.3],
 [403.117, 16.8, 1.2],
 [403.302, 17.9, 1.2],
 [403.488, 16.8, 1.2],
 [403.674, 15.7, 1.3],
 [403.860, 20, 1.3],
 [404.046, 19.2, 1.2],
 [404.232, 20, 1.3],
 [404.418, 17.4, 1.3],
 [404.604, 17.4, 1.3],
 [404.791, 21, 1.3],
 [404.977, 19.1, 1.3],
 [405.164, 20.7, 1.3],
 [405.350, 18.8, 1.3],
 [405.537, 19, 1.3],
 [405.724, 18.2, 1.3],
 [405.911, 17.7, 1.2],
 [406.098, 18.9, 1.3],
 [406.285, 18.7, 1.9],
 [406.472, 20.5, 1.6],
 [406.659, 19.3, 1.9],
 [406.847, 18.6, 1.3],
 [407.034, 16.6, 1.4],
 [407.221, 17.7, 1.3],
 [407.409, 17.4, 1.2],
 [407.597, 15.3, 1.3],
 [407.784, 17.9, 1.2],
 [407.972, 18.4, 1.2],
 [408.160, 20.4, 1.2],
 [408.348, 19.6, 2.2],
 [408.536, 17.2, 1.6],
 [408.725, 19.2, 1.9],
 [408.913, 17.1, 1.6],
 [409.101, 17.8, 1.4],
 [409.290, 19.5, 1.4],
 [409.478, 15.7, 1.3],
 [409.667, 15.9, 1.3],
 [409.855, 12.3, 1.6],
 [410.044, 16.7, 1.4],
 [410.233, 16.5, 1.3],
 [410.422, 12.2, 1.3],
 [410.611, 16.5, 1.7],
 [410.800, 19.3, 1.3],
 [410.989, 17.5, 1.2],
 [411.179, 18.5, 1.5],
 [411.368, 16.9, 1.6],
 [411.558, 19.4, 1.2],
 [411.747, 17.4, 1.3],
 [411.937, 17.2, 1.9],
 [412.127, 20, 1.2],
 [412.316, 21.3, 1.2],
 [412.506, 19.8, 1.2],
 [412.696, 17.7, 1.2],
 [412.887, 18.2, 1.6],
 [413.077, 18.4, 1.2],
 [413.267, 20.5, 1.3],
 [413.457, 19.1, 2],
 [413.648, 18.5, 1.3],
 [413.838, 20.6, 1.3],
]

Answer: 1.2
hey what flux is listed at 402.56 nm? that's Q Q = 18.7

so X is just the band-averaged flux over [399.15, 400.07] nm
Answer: 18.4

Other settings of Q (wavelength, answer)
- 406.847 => 18.6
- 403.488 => 16.8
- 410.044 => 16.7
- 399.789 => 17.3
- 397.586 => 13.1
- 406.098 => 18.9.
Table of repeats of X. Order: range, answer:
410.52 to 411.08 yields 17.8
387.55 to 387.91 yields 15.1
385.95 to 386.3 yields 17.1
